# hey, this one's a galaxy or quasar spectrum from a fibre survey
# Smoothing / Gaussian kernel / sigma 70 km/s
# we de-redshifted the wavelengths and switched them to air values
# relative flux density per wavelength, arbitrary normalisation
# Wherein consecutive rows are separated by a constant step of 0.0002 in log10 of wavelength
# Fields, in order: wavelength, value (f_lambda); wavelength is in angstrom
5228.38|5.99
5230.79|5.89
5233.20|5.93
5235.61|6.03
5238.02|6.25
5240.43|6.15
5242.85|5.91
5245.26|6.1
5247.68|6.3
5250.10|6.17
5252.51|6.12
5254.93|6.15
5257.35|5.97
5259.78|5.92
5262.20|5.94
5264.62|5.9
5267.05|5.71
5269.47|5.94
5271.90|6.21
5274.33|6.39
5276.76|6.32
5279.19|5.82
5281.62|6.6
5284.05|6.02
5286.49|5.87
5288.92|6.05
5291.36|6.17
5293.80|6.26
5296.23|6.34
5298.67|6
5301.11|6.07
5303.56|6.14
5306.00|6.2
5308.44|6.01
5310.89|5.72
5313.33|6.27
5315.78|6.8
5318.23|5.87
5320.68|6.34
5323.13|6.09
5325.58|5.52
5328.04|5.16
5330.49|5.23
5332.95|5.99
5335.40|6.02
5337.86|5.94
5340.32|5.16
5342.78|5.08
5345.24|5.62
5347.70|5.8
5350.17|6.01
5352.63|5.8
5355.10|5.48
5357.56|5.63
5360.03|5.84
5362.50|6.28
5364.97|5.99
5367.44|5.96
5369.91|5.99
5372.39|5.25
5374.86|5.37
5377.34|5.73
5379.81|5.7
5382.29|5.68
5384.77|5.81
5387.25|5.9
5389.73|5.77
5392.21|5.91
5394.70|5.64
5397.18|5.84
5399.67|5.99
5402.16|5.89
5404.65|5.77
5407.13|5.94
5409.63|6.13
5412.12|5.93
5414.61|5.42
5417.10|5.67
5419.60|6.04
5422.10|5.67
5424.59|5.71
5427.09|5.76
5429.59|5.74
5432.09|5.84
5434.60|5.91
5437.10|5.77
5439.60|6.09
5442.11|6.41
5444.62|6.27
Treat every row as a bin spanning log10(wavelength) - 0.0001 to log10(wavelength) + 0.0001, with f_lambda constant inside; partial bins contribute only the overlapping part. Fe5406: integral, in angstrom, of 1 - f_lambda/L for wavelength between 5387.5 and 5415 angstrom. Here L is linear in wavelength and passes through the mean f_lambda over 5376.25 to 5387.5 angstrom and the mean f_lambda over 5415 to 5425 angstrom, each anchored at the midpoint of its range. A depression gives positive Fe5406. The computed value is -0.5 angstrom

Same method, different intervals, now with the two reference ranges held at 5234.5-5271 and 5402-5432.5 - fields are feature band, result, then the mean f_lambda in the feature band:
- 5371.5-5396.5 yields 0.71 angstrom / 5.69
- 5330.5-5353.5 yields 0.88 angstrom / 5.69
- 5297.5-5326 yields -0.70 angstrom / 6.1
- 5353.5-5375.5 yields 0.43 angstrom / 5.77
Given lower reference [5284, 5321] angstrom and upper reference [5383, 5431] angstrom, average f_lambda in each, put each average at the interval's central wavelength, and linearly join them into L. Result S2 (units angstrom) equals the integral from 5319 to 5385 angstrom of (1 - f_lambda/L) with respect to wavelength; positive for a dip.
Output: 2.9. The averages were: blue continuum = 6.13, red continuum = 5.82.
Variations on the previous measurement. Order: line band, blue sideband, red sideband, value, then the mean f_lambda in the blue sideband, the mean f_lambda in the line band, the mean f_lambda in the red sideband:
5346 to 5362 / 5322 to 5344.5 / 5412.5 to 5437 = -0.46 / 5.57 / 5.78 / 5.76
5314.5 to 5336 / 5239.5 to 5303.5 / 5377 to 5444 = 0.39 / 6.09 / 5.89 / 5.84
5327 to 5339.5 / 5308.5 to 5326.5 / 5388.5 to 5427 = 0.80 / 6.09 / 5.66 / 5.82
